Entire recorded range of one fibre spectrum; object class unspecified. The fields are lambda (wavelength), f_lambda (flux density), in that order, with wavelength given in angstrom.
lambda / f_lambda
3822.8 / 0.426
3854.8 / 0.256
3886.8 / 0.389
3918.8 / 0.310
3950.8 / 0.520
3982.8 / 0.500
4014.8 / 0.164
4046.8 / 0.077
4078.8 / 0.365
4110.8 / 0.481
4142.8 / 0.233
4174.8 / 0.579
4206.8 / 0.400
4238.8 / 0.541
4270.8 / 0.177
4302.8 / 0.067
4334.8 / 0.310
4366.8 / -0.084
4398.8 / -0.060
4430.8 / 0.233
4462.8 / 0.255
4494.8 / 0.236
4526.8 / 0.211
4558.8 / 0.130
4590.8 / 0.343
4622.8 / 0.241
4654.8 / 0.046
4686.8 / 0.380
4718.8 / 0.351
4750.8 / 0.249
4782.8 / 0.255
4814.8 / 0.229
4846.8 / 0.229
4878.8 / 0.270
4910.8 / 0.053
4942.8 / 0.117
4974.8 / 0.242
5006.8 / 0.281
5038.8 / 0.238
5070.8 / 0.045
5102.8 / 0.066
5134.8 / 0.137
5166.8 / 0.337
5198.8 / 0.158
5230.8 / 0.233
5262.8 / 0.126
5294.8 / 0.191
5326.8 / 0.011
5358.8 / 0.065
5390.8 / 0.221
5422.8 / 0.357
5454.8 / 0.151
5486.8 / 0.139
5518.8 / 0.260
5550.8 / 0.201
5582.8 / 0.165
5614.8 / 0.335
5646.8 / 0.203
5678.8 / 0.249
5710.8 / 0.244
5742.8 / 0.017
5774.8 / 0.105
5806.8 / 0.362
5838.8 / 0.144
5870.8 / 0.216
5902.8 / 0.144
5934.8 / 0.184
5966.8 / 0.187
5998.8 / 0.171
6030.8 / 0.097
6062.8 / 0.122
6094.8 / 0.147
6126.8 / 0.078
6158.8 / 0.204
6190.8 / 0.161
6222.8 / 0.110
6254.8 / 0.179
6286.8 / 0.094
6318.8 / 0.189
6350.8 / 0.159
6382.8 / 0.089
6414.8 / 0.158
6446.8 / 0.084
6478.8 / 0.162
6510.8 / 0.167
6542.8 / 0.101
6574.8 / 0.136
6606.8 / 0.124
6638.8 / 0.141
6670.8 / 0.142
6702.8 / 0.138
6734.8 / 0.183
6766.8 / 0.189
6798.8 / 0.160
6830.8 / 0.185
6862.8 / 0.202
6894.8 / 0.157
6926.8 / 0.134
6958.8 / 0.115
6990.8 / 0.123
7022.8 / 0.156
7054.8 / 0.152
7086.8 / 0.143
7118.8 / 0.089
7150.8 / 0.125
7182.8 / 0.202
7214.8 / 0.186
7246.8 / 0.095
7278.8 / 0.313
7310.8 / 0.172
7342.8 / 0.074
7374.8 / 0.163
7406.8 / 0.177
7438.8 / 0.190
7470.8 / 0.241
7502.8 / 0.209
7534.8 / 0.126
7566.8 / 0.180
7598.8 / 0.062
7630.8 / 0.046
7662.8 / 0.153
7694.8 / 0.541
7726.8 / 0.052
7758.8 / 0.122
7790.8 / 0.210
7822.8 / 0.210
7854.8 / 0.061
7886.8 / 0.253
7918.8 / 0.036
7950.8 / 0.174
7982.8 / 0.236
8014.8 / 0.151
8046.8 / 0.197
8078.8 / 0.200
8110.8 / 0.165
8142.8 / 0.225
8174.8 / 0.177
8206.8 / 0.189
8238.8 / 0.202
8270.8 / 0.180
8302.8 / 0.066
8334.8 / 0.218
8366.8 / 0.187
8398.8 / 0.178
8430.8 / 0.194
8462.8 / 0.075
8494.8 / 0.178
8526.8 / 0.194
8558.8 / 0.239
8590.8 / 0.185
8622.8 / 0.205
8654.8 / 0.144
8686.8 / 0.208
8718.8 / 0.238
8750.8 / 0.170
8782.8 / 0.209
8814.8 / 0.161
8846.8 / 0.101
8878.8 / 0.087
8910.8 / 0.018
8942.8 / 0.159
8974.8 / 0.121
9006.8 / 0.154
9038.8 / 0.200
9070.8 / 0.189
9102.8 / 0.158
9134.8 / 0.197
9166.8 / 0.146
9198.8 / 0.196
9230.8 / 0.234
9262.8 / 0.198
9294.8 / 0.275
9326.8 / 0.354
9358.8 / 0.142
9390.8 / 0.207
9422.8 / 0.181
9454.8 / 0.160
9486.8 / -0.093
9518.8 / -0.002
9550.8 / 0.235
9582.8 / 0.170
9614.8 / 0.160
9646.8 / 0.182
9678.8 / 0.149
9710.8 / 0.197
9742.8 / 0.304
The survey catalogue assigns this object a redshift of 1.063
